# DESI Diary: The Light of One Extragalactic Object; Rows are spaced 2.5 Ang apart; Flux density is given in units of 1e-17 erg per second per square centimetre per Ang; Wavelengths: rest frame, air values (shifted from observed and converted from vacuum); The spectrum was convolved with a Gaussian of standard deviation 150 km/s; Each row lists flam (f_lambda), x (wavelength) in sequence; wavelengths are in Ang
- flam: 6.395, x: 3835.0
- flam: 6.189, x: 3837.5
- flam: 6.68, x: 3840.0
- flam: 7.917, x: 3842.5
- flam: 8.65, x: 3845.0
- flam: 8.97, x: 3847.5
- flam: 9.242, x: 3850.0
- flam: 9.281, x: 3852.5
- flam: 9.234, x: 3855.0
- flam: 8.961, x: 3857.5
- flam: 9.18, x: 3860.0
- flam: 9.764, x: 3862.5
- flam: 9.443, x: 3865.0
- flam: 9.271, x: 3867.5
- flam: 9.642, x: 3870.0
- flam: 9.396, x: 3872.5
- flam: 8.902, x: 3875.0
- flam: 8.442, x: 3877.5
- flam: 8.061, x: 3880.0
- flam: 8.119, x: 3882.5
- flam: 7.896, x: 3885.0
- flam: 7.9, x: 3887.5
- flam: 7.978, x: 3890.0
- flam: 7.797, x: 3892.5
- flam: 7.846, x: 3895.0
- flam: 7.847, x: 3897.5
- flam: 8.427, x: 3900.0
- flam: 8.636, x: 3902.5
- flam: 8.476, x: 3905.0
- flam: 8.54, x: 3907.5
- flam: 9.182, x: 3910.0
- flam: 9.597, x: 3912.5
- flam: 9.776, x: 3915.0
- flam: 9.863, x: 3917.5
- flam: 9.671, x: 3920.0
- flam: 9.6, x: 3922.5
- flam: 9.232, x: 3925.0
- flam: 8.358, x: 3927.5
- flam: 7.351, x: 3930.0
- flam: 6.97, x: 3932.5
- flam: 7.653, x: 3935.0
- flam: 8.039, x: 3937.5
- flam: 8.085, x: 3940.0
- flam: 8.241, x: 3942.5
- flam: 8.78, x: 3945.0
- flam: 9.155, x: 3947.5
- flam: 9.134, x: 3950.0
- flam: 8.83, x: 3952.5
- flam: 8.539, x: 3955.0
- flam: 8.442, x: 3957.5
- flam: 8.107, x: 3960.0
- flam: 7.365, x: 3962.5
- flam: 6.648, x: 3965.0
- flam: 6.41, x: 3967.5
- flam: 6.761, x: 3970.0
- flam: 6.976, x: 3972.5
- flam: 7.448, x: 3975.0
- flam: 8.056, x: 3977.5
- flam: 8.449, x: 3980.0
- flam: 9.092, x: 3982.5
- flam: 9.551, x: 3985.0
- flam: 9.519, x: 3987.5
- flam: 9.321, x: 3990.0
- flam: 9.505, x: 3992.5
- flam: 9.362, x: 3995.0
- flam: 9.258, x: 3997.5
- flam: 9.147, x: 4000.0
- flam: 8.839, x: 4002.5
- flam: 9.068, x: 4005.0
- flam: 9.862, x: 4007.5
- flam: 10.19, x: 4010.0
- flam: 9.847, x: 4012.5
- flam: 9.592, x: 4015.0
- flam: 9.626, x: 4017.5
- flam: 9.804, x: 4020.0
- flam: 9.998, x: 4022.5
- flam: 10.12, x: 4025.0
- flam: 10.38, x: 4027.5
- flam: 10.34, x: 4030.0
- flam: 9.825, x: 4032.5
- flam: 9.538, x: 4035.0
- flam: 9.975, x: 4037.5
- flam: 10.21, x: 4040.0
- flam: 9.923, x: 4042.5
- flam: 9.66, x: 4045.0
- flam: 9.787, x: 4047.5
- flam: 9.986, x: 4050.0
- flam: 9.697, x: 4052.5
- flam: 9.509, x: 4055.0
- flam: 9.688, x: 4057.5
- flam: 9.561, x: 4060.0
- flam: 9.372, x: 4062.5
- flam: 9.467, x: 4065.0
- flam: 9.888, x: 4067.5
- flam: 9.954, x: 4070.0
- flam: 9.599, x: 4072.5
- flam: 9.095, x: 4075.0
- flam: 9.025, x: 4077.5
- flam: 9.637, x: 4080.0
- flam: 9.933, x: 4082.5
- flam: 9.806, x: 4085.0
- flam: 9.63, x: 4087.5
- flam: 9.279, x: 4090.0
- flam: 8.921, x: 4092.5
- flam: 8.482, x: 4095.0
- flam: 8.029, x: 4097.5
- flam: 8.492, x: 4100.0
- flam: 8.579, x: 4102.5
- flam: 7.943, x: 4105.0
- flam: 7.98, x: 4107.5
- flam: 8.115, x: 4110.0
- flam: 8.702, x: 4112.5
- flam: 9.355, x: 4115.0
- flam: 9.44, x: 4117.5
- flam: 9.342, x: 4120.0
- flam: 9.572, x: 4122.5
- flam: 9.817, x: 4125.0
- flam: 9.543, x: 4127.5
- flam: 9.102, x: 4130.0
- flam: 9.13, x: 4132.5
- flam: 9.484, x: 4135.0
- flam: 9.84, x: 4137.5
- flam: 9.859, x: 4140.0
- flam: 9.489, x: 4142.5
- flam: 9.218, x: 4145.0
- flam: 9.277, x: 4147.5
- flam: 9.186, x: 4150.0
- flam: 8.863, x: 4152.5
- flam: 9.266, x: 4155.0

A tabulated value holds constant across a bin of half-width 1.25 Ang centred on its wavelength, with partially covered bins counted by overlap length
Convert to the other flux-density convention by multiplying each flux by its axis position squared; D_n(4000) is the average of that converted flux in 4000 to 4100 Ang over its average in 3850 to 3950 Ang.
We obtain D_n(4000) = 1.2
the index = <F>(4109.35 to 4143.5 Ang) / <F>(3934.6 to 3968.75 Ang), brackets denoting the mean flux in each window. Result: 1.15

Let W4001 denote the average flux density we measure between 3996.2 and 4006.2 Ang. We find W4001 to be 9.08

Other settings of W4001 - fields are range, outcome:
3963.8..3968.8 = 6.53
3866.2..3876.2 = 9.31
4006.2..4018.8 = 9.82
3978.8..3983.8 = 8.78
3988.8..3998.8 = 9.36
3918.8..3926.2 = 9.5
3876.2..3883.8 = 8.21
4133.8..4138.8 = 9.67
